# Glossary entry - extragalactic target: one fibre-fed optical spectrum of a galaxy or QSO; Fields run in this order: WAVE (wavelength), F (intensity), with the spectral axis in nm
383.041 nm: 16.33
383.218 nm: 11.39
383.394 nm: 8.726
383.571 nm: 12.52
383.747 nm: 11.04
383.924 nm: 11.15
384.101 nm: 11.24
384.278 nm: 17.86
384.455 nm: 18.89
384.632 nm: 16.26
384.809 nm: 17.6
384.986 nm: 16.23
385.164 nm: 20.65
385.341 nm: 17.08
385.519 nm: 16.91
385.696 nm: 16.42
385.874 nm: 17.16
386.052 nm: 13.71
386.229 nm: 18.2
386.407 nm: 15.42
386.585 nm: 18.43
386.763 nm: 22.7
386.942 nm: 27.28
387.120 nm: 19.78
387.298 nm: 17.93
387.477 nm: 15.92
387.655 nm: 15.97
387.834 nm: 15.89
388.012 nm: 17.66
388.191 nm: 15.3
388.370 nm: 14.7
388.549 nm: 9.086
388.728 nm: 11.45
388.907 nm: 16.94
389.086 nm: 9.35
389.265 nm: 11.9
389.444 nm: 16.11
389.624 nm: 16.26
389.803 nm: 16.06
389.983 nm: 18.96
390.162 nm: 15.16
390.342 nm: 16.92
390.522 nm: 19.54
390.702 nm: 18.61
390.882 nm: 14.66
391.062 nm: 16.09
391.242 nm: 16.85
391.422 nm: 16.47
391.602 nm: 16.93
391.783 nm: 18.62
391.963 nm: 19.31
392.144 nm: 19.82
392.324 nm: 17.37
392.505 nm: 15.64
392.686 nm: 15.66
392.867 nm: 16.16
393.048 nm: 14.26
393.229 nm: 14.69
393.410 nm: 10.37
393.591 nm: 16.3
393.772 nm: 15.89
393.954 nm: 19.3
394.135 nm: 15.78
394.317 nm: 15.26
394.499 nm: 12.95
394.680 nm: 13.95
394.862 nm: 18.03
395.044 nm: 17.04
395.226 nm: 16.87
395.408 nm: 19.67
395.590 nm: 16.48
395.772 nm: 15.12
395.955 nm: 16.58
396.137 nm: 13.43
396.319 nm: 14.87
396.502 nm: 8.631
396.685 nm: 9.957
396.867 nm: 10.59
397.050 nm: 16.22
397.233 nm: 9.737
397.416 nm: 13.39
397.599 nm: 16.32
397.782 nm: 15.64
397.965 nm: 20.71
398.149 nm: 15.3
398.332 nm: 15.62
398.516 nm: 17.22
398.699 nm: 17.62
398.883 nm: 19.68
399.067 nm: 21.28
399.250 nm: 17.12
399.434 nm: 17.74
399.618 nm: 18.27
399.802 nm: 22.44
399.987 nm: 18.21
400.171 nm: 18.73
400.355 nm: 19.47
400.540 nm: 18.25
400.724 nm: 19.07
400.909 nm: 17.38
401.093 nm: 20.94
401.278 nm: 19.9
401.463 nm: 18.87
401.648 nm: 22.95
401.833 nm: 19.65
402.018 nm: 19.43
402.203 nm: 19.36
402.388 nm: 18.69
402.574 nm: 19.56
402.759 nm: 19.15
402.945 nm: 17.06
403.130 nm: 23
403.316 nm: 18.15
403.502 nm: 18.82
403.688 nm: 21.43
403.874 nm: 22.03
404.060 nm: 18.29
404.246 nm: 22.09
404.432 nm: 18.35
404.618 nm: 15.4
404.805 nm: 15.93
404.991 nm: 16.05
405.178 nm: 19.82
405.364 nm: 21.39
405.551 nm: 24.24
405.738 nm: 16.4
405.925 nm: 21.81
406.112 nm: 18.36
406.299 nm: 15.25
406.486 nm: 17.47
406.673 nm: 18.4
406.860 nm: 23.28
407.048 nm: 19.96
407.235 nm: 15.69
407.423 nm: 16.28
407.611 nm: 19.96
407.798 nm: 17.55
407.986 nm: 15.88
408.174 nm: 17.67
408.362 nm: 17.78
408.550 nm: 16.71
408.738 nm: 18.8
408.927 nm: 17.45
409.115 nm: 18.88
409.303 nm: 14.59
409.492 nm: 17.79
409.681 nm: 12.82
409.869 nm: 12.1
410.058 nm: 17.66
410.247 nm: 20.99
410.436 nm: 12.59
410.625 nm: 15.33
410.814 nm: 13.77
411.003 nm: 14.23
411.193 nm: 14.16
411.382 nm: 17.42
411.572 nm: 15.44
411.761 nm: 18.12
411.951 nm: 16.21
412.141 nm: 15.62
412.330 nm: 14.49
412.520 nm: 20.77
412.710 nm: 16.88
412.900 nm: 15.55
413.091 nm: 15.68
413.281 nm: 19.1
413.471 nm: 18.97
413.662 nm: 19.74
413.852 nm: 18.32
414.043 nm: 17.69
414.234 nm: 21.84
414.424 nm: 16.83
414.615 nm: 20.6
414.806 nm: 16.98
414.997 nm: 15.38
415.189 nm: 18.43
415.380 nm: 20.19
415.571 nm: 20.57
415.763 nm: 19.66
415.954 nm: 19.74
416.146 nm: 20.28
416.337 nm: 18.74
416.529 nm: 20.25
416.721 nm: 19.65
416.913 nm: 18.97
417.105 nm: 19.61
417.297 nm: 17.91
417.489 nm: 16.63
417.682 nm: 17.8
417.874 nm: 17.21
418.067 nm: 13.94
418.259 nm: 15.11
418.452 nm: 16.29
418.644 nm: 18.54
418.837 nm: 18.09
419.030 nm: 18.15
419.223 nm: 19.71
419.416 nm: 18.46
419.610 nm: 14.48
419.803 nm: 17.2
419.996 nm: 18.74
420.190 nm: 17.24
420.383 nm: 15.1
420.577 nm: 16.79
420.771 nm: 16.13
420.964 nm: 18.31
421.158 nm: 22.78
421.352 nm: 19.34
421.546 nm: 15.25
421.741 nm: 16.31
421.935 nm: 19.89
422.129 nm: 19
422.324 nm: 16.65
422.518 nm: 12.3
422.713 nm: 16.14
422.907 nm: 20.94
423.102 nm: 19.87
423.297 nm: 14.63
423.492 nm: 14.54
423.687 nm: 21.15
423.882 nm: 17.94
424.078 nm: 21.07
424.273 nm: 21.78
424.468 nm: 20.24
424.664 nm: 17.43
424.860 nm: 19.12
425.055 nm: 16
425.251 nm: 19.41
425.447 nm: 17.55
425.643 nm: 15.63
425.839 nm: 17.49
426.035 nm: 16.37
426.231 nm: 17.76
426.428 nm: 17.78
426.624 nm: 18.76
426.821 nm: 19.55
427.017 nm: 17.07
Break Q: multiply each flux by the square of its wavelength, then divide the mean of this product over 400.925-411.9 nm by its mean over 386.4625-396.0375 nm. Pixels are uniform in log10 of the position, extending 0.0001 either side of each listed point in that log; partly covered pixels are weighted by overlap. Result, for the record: 1.2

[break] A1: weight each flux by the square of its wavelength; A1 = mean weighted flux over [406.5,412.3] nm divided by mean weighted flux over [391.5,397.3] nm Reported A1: 1.2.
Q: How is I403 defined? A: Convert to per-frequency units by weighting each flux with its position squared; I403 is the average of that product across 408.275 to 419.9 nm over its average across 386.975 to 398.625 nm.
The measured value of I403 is 1.2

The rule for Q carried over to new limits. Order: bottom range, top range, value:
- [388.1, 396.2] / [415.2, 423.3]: 1.30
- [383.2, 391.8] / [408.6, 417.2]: 1.24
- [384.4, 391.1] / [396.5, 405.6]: 1.17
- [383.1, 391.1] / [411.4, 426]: 1.31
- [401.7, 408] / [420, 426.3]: 1.03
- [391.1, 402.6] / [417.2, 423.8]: 1.15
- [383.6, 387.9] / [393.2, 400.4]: 1.00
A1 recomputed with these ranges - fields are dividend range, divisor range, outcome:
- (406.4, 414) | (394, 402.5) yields 1.06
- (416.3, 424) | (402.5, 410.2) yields 1.03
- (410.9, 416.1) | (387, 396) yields 1.23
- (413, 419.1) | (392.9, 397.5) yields 1.39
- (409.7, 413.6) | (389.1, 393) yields 1.08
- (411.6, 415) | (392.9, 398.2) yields 1.30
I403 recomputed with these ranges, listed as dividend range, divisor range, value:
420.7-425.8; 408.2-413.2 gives 1.18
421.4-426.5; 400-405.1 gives 1.03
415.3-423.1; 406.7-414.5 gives 1.09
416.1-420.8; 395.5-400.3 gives 1.21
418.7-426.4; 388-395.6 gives 1.30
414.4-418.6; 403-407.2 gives 1.00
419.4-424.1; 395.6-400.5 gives 1.22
